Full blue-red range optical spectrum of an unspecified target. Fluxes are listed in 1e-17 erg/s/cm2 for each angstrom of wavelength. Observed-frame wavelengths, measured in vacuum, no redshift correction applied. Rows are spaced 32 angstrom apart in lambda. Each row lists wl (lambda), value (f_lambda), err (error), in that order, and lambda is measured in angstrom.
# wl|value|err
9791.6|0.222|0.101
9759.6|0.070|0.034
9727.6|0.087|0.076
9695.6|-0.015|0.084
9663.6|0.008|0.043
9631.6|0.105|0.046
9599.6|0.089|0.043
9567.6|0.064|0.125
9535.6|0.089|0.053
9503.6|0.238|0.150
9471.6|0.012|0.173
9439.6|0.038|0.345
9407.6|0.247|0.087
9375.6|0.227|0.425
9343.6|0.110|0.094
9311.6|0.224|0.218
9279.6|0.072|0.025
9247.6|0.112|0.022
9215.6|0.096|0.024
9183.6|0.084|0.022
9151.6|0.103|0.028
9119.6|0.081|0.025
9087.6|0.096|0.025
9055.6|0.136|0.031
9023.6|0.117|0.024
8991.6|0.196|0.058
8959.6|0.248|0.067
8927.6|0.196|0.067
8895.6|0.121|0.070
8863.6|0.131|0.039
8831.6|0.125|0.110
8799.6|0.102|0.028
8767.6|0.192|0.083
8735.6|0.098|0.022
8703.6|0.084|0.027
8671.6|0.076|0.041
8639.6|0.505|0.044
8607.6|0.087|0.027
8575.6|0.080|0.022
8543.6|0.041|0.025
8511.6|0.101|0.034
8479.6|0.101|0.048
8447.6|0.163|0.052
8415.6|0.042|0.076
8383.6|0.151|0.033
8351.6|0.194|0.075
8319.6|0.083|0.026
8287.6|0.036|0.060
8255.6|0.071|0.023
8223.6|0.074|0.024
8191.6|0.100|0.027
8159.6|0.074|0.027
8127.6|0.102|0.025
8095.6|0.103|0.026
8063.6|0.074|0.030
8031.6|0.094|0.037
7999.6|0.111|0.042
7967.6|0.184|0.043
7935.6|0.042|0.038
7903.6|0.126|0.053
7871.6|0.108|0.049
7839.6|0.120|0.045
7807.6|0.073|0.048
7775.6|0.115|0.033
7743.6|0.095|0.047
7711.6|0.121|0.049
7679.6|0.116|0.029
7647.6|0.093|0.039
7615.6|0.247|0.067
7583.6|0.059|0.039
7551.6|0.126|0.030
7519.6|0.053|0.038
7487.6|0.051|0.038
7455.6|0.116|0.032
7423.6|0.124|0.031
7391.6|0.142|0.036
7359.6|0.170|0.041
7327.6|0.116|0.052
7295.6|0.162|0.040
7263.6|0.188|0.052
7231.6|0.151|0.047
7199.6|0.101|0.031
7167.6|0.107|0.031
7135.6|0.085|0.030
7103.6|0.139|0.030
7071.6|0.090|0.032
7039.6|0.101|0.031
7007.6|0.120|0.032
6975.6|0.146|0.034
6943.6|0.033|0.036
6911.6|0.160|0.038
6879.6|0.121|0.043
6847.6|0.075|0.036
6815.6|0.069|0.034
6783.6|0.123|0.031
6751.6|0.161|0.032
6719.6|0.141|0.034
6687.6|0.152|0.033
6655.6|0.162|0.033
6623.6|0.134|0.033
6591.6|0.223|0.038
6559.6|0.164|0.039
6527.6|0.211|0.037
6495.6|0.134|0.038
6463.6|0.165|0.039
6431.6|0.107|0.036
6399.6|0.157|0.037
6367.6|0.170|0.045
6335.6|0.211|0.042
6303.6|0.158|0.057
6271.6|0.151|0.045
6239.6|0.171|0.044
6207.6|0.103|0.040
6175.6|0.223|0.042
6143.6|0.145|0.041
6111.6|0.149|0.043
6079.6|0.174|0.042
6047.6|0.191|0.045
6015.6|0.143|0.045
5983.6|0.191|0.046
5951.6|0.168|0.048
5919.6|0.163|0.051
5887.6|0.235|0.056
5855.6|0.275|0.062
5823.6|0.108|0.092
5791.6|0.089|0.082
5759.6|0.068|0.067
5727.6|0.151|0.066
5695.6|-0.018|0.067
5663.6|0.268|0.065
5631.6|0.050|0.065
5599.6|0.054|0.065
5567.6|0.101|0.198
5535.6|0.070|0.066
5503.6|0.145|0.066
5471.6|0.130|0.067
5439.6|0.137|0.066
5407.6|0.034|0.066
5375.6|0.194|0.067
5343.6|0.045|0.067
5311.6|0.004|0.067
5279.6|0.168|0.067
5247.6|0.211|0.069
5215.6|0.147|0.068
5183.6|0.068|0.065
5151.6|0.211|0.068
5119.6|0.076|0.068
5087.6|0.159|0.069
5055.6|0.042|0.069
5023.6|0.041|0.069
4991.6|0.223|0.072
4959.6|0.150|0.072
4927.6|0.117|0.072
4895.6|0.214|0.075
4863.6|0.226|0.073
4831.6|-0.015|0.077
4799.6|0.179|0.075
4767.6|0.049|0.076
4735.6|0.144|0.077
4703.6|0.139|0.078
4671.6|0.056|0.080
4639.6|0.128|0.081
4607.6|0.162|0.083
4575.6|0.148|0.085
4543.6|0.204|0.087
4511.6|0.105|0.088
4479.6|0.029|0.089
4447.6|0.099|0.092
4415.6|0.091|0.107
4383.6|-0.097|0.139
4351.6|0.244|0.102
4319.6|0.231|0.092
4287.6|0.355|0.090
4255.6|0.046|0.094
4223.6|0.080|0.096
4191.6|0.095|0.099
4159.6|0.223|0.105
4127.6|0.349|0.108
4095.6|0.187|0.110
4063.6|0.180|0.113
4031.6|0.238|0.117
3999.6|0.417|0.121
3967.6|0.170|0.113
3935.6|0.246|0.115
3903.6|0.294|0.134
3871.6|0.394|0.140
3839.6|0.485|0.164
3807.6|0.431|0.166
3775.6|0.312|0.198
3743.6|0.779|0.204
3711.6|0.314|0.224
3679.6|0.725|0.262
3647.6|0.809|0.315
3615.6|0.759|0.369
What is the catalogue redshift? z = 1.32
